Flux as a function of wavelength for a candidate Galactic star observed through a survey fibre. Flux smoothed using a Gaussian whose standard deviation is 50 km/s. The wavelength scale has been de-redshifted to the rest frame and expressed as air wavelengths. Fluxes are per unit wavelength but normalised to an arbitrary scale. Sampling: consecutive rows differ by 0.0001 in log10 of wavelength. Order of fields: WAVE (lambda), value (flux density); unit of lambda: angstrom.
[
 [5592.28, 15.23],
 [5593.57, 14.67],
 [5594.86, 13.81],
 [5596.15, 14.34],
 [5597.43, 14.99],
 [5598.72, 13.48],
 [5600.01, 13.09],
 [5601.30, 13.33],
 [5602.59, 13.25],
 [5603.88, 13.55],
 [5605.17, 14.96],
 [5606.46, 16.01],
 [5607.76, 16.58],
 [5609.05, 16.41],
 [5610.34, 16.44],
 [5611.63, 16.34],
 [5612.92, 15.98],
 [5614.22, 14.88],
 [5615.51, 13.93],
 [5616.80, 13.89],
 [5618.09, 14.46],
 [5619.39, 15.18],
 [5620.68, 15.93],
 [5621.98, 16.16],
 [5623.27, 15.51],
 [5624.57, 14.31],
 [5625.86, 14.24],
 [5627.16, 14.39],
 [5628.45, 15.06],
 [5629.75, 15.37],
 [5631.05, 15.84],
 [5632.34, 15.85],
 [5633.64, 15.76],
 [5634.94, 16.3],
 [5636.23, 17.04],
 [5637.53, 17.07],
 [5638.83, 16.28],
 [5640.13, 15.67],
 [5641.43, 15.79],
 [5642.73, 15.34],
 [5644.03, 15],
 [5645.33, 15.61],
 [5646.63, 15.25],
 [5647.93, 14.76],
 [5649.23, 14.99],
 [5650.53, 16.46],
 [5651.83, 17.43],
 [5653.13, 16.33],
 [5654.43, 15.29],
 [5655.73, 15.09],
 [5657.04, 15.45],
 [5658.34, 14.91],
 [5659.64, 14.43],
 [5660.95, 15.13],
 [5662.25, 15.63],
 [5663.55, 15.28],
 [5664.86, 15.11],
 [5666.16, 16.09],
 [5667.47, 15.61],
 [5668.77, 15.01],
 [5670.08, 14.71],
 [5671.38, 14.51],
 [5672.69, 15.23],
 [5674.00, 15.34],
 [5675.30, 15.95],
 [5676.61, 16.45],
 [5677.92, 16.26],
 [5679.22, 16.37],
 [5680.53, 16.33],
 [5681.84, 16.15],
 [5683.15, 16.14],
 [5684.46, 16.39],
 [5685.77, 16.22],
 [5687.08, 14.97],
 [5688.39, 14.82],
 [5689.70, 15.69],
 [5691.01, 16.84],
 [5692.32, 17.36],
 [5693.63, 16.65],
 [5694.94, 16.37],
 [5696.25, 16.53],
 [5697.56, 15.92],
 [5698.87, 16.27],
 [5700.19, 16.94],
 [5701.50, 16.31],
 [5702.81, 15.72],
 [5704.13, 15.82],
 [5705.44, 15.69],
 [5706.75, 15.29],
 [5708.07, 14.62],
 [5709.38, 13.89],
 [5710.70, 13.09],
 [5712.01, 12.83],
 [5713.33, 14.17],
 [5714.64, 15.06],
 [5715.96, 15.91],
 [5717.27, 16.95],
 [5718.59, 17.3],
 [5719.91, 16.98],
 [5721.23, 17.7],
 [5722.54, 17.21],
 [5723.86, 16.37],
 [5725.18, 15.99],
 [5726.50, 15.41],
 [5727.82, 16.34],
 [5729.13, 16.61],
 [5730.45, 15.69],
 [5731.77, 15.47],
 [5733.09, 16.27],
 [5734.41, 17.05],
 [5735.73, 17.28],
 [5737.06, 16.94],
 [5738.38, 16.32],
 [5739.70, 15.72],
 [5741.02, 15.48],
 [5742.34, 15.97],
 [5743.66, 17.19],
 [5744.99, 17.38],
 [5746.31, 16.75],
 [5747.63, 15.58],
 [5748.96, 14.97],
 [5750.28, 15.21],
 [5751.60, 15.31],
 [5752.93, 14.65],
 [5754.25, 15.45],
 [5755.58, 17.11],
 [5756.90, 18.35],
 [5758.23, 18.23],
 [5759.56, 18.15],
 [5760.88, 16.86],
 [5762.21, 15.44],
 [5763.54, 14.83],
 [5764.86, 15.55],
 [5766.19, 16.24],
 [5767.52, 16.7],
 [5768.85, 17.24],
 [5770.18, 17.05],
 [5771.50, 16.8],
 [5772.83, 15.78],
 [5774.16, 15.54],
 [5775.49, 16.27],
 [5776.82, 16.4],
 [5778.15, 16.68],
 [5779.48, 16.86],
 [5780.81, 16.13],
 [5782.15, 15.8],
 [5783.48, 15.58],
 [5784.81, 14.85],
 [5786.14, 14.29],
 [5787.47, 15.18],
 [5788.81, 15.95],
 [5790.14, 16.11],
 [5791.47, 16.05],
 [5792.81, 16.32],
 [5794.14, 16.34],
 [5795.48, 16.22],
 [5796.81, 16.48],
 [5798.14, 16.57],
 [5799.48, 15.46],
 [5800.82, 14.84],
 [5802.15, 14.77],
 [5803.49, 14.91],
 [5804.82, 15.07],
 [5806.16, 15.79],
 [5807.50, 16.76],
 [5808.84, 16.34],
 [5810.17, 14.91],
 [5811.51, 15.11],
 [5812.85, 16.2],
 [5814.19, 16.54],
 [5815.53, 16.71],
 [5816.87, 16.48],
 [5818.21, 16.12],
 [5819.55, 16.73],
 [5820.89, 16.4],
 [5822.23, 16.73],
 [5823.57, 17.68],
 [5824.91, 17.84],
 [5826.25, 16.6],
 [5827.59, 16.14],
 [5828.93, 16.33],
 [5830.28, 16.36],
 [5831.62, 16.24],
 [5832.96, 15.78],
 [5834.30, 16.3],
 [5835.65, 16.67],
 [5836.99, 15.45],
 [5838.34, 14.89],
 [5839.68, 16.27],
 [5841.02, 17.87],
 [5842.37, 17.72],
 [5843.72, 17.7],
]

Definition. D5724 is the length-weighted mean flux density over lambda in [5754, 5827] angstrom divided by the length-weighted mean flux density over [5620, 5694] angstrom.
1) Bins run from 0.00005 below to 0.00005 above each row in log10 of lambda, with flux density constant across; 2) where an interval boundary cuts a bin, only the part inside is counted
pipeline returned 1.0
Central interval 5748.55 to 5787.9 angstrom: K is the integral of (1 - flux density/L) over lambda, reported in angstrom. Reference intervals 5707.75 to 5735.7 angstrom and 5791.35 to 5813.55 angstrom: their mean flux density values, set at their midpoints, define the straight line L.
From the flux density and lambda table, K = -0.9 angstrom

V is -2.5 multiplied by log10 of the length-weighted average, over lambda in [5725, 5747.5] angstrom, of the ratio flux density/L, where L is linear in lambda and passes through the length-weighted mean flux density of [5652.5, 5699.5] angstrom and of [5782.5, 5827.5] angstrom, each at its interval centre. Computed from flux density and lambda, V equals -0.03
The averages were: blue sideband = 15.7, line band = 16.3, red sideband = 16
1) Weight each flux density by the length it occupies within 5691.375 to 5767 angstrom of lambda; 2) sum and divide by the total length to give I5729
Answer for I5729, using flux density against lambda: 16.1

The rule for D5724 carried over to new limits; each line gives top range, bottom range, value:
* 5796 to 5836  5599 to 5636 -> 1.07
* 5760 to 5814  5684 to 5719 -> 1.02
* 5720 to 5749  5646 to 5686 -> 1.05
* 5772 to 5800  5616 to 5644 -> 1.03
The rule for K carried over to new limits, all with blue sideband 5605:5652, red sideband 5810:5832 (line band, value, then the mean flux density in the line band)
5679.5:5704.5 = -0.52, 16.2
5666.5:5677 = 0.28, 15.3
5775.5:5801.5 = 0.63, 15.9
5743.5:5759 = -0.19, 16.3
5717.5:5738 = -0.71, 16.6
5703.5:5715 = 1.05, 14.5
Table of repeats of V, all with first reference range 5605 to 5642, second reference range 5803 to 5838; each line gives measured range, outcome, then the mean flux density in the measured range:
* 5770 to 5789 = 0.01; 15.9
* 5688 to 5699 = -0.03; 16.3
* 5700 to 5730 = 0.01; 15.7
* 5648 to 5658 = -0.01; 15.8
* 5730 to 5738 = -0.03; 16.4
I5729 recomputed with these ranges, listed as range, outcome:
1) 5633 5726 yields 15.8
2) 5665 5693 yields 15.8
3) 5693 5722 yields 15.7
